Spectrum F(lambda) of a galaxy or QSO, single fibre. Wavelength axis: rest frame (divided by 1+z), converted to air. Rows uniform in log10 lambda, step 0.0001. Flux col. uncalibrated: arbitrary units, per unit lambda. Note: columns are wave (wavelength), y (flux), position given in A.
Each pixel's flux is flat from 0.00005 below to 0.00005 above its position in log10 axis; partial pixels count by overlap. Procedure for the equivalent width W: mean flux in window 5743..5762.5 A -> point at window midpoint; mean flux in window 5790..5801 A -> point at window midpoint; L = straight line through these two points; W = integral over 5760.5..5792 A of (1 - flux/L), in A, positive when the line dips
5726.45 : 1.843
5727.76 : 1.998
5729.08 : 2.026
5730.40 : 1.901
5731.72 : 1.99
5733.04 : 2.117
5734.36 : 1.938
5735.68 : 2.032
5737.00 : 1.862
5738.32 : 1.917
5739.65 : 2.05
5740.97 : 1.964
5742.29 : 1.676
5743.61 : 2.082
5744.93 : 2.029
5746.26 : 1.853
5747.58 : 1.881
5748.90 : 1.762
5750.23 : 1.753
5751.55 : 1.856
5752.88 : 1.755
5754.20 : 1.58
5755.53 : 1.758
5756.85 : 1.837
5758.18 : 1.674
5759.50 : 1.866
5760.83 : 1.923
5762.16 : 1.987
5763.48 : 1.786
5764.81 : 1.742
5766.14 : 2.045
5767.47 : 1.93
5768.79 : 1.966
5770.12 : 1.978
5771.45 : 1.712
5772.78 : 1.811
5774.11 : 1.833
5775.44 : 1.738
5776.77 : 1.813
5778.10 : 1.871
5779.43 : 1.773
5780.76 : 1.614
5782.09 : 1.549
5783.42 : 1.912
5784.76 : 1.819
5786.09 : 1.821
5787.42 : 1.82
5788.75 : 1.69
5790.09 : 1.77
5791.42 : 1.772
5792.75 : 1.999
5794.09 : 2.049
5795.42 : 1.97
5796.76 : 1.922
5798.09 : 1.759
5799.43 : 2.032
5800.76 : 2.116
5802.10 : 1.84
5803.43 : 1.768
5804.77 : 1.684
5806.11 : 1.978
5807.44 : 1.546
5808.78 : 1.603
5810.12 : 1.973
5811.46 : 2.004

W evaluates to 1.2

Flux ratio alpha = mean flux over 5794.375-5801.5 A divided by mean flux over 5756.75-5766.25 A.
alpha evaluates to 1.1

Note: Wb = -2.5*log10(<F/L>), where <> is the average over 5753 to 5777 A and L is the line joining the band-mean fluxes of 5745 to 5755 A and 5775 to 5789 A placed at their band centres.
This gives -0.03 mag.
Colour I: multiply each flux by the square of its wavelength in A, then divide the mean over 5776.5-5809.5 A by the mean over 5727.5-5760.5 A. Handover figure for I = 1.0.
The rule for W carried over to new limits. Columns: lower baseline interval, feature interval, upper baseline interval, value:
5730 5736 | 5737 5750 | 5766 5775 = 0.4 A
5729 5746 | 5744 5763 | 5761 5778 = 0.9 A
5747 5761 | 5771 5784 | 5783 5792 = 0.2 A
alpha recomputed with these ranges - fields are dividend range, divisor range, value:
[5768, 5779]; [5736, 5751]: 0.97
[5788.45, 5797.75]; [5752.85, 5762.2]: 1.05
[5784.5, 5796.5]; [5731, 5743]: 0.95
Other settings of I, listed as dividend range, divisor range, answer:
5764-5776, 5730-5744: 0.96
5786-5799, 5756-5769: 1.00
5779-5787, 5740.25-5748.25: 0.92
